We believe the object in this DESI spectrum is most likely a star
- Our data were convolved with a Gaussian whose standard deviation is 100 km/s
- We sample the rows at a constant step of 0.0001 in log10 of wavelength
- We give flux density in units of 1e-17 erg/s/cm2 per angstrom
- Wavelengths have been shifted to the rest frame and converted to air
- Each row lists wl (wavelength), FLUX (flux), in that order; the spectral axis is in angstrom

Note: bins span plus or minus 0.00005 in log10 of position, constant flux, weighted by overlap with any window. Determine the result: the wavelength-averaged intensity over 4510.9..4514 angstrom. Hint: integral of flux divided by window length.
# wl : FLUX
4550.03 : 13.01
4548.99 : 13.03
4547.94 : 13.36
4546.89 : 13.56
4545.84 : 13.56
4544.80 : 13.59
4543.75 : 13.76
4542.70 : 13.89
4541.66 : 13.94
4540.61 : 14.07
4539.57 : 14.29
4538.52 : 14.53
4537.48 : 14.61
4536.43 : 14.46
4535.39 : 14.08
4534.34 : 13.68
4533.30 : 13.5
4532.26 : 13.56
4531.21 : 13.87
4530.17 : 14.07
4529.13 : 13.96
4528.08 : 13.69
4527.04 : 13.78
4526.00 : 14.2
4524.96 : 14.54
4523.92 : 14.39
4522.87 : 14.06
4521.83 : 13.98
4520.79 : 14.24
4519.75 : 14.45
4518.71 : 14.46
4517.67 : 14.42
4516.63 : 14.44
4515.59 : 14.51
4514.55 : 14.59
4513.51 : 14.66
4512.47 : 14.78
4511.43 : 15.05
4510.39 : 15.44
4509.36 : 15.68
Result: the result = 14.8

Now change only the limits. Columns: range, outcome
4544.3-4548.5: 13.5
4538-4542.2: 14.2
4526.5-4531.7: 13.9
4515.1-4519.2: 14.5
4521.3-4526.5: 14.2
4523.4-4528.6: 14.1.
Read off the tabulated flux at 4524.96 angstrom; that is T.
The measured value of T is 14.54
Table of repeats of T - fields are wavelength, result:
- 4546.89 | 13.56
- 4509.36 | 15.68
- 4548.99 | 13.03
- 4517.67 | 14.42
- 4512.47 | 14.78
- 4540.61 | 14.07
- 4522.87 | 14.06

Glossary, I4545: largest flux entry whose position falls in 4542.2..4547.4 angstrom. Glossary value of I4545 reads 13.89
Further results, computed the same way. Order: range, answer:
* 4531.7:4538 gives 14.61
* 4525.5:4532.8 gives 14.2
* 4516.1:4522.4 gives 14.46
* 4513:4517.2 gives 14.66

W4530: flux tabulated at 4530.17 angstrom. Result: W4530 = 14.07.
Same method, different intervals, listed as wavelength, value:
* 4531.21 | 13.87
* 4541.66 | 13.94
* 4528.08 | 13.69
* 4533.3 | 13.5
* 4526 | 14.2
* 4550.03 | 13.01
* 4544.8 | 13.59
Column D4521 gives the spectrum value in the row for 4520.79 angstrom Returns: 14.24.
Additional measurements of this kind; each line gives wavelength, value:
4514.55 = 14.59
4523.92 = 14.39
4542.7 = 13.89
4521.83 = 13.98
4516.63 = 14.44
